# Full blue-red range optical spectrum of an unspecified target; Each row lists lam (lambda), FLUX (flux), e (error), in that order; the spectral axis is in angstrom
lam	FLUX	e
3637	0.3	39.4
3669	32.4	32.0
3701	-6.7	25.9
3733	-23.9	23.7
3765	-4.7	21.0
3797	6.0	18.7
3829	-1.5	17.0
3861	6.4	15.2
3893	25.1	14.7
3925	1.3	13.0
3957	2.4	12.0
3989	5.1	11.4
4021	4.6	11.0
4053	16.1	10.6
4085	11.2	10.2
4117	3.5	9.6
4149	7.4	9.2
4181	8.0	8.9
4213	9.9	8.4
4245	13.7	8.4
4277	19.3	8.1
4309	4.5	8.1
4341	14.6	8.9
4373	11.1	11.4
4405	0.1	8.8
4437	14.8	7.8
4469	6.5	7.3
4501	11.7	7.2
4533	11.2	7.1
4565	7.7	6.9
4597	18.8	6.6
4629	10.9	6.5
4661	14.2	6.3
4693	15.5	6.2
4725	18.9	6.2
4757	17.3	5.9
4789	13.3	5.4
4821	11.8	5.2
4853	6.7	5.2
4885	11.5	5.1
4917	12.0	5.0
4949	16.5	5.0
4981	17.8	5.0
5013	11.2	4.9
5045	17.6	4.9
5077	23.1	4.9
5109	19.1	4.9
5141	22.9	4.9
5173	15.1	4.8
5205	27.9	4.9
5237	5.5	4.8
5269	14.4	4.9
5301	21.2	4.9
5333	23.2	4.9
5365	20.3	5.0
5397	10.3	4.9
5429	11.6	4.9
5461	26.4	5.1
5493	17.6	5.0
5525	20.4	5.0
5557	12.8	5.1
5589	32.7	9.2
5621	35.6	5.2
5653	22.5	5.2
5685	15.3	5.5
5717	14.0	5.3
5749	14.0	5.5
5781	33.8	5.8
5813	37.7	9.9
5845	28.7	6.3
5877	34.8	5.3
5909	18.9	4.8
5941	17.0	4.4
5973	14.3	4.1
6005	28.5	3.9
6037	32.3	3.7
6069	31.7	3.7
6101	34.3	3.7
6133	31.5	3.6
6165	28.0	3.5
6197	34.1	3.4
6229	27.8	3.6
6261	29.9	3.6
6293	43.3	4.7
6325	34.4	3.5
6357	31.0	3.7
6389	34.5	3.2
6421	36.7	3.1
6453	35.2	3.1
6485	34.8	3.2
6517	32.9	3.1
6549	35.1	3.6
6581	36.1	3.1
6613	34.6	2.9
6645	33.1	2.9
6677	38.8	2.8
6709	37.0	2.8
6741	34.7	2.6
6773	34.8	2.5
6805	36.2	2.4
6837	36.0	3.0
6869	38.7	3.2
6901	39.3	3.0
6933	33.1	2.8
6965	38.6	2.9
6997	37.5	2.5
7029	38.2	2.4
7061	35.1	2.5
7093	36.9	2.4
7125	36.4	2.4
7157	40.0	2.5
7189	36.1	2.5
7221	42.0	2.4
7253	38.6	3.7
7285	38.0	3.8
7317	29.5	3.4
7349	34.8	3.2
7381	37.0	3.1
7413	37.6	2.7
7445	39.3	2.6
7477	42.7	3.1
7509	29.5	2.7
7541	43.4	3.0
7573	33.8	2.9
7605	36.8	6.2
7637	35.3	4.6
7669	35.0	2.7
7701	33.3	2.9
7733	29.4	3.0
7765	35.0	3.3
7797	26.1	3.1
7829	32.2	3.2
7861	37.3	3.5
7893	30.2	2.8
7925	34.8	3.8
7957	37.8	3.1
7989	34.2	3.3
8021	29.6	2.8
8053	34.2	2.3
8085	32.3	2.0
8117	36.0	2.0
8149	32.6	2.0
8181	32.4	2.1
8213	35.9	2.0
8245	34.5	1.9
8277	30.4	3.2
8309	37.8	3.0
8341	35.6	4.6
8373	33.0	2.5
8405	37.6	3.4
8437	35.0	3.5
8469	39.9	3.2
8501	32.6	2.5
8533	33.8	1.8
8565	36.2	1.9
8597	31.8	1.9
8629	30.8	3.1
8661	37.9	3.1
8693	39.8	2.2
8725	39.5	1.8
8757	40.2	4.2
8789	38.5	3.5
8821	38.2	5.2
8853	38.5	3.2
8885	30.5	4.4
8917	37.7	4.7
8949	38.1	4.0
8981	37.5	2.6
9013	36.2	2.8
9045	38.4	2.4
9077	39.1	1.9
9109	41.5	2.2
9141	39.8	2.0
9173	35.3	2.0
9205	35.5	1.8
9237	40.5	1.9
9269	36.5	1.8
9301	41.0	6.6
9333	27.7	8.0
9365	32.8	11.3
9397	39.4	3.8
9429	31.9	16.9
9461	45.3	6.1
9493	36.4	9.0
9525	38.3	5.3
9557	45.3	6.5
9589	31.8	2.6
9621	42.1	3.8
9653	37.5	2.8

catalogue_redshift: 0.51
